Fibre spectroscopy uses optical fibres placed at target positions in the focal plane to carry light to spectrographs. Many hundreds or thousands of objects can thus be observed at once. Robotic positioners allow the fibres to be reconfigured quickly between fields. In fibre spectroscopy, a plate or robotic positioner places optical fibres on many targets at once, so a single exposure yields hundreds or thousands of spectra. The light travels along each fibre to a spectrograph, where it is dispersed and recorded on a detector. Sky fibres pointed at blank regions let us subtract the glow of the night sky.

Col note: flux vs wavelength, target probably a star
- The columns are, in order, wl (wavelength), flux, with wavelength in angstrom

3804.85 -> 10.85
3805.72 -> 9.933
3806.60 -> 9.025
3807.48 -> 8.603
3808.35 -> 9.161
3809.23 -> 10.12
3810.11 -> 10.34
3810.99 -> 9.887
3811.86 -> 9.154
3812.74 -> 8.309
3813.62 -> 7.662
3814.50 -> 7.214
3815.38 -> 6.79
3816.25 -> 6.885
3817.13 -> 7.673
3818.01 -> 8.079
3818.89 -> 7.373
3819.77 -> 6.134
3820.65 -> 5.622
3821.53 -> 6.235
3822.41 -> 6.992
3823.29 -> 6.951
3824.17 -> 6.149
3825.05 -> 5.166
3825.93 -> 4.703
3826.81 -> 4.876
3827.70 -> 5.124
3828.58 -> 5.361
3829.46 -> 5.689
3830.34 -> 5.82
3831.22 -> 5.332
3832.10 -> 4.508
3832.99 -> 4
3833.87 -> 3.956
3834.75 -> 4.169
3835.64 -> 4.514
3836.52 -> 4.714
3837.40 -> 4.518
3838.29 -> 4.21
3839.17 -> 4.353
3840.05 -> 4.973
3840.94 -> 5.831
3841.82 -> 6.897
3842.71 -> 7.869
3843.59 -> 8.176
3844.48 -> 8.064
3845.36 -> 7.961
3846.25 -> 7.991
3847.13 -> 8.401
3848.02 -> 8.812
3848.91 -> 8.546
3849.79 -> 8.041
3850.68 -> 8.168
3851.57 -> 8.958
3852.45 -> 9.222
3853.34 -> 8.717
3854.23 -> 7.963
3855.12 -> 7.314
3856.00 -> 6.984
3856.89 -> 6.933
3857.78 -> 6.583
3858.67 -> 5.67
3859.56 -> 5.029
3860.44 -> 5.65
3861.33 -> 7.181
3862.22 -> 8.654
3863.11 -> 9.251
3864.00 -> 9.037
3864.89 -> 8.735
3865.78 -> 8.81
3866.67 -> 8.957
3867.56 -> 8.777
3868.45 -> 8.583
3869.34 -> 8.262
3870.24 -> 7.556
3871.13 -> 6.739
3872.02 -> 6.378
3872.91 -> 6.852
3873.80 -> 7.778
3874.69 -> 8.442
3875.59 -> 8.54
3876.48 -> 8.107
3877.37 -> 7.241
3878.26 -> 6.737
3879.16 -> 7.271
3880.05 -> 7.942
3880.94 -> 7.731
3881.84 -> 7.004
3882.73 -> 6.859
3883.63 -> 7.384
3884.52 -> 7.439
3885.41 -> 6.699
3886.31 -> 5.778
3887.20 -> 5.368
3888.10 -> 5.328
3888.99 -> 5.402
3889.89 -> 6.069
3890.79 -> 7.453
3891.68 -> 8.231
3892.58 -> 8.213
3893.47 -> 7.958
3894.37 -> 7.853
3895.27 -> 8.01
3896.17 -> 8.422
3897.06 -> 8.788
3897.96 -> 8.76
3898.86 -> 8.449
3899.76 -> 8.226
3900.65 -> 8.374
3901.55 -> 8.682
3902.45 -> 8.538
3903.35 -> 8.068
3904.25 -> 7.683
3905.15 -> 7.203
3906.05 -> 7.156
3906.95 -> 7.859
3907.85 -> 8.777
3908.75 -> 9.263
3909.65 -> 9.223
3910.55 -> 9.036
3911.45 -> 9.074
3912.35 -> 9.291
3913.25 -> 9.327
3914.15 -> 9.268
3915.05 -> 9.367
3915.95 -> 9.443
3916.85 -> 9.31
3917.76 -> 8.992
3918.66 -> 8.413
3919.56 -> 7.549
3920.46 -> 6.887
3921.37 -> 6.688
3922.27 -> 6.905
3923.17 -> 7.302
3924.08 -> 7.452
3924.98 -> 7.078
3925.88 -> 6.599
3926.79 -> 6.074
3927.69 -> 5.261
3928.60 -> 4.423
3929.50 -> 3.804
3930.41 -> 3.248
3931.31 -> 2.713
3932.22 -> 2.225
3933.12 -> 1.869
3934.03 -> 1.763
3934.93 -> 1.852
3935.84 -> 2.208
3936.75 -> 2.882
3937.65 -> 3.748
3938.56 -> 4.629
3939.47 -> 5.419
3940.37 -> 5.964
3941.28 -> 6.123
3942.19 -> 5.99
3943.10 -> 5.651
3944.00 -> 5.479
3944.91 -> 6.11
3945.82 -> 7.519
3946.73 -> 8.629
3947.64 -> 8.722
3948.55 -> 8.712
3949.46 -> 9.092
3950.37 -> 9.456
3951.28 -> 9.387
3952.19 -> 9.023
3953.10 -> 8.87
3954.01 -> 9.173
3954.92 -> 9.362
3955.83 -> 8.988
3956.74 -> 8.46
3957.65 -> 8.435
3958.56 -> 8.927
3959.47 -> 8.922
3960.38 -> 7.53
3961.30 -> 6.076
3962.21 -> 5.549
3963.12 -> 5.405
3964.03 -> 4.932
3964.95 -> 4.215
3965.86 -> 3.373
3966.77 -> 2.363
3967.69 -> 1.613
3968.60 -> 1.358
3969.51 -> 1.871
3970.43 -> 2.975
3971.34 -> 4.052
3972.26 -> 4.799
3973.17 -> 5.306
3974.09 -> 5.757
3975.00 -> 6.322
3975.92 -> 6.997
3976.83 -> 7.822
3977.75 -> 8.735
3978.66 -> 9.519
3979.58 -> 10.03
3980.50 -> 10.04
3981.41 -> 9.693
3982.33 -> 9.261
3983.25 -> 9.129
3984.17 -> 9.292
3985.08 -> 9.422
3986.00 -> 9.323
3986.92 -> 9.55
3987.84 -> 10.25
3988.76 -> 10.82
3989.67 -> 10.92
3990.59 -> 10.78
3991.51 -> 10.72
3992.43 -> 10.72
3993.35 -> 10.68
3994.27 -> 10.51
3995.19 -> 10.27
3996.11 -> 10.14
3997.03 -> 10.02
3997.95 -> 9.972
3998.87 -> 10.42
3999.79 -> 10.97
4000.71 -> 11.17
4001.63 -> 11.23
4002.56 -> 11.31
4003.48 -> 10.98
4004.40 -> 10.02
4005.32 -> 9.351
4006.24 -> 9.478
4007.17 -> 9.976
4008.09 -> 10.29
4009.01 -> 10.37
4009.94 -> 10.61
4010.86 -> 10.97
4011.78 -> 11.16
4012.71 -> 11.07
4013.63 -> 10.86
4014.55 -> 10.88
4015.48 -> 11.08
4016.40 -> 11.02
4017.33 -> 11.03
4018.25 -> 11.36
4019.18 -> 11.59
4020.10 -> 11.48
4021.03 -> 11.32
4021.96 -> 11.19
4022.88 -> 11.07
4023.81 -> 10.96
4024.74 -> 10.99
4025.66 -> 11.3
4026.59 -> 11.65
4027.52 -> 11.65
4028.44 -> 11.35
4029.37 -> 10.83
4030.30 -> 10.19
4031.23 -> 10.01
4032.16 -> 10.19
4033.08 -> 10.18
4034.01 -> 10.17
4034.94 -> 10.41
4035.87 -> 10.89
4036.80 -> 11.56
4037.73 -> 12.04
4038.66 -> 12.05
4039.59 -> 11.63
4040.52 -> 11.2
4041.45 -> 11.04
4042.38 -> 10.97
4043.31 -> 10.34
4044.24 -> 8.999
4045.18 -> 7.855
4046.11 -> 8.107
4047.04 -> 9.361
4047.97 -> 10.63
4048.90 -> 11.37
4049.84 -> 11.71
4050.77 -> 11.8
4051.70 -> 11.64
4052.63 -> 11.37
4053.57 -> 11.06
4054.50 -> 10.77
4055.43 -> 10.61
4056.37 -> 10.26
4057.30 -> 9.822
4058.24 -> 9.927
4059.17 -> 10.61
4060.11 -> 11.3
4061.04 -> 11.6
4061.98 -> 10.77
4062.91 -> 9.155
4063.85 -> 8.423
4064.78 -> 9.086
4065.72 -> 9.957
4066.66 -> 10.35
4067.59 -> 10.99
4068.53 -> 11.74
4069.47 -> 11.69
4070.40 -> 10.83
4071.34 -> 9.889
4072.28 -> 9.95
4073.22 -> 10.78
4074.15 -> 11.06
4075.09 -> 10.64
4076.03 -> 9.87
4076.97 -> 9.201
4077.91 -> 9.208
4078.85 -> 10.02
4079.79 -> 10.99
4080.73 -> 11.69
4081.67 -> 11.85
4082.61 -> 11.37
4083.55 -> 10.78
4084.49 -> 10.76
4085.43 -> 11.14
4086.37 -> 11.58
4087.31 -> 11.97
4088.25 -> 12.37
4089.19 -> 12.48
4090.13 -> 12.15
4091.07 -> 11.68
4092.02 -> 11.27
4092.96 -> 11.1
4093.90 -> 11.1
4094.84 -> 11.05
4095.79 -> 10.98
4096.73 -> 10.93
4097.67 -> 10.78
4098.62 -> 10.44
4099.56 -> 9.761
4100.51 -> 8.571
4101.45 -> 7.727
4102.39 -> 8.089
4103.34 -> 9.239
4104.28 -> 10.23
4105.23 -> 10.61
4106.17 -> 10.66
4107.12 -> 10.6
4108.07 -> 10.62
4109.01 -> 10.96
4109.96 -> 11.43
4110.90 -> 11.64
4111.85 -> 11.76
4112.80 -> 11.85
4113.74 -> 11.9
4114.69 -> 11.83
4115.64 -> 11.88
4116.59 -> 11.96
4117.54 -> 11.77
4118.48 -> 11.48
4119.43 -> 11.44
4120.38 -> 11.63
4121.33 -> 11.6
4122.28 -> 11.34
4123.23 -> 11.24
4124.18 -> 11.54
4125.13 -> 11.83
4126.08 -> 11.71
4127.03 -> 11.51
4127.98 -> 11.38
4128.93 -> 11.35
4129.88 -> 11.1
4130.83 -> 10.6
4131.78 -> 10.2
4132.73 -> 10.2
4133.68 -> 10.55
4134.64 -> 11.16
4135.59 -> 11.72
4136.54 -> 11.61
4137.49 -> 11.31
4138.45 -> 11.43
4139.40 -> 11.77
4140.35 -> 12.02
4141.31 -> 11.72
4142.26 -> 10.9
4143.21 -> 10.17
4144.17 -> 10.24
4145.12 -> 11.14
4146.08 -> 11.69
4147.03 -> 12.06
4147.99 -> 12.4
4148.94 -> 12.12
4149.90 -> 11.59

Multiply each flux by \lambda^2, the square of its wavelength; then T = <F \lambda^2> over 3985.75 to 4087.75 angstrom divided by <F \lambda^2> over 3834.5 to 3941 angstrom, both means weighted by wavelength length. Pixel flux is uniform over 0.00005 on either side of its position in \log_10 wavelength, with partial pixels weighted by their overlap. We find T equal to 1.63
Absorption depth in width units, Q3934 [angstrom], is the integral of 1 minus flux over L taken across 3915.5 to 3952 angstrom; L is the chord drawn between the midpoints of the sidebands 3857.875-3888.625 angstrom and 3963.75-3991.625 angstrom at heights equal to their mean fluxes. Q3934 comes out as 5.9 angstrom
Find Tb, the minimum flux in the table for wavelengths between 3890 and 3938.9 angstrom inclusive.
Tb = 1.763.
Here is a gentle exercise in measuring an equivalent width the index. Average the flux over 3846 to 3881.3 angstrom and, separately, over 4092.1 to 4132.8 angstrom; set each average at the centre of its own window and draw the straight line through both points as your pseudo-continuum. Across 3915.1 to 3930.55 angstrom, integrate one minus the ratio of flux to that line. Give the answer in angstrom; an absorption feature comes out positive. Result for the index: 2.92 angstrom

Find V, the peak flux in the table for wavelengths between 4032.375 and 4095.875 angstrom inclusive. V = 12.48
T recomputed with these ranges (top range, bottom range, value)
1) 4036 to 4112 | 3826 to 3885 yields 1.70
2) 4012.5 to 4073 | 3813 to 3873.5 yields 1.74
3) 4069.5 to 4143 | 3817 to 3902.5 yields 1.77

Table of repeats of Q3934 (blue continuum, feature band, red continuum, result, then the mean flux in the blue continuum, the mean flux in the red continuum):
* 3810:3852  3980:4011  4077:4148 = -3.48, 6.58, 11.1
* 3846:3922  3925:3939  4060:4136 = 8.00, 7.88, 10.9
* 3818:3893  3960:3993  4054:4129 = 6.70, 6.87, 10.9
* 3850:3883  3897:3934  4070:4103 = 4.58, 7.7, 10.7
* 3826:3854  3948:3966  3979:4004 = 3.05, 6.37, 10.3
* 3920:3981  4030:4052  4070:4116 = -3.72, 6.05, 10.8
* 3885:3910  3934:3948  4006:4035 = 5.70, 7.7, 10.8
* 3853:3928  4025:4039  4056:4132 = -1.50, 7.72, 10.9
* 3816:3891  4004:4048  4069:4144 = -4.59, 6.85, 11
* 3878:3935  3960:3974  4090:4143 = 7.01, 7.15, 11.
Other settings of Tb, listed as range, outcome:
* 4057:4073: 8.423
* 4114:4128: 11.24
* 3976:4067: 7.822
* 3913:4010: 1.358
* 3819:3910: 3.956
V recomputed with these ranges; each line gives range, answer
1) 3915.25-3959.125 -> 9.456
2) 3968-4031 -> 11.65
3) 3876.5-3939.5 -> 9.443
